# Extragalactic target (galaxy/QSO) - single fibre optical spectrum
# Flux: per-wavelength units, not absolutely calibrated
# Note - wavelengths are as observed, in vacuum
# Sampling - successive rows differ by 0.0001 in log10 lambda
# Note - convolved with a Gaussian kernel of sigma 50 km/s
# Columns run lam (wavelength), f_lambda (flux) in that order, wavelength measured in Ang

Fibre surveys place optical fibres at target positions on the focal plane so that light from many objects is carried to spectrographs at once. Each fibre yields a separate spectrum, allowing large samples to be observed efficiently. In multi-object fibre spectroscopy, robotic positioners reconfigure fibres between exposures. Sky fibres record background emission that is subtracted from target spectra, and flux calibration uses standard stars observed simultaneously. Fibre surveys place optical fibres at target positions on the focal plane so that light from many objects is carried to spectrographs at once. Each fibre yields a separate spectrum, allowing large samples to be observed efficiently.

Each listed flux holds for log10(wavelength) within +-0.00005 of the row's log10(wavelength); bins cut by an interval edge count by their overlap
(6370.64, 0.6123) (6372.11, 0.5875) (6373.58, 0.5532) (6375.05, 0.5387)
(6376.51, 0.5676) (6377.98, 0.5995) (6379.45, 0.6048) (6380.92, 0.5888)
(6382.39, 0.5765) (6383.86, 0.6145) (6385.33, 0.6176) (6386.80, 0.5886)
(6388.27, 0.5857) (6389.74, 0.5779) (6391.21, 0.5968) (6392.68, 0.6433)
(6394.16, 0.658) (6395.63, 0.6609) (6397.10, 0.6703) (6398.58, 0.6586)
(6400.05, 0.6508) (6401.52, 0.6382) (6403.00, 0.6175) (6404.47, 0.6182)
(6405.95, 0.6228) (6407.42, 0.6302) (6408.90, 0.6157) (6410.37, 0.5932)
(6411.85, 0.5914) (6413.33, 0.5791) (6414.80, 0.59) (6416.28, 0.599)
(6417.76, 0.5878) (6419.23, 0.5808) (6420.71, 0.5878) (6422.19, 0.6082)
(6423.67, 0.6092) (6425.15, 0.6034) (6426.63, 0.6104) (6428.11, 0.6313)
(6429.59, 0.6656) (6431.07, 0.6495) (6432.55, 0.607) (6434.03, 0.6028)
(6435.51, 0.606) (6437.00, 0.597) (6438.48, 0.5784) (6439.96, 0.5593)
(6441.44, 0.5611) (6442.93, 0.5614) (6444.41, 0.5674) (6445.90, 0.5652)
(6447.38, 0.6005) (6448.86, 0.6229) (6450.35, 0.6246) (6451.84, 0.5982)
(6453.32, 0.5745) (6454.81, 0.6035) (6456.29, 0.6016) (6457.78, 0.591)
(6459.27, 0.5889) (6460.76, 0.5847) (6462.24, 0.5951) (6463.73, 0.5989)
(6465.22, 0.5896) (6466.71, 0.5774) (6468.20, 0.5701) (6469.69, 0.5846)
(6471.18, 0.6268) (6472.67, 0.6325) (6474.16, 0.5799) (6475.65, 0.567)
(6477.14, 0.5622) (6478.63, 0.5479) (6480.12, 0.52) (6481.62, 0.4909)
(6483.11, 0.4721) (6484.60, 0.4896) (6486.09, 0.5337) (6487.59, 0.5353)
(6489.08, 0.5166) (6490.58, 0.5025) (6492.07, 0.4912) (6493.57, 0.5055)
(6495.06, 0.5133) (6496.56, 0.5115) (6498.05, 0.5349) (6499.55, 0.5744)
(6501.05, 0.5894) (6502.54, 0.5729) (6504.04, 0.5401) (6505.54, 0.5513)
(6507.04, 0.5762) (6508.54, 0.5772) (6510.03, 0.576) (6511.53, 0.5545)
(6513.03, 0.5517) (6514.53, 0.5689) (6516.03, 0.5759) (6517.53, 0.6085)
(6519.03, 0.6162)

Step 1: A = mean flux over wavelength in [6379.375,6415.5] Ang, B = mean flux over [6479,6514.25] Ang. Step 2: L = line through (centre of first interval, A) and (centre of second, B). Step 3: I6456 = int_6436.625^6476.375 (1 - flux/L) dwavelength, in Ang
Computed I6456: -1.5 Ang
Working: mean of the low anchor 0.616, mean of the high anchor 0.535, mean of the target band 0.589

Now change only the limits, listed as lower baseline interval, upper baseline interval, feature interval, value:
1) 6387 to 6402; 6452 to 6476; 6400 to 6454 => 1.01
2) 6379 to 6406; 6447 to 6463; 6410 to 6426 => 0.47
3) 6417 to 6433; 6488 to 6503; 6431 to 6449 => 0.25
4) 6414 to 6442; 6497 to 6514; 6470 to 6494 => 1.58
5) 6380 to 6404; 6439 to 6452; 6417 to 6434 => -0.42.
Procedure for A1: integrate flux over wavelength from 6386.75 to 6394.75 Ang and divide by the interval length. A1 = 0.609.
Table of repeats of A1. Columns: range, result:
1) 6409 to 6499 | 0.576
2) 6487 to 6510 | 0.541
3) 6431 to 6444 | 0.588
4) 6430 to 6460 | 0.594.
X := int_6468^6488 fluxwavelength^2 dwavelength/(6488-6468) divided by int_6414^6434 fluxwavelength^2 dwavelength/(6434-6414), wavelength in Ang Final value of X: 0.92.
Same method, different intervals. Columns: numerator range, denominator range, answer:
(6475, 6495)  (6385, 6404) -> 0.85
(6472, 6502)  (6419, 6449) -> 0.91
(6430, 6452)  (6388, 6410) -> 0.96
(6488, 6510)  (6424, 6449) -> 0.92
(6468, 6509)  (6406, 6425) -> 0.93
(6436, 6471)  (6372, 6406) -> 0.98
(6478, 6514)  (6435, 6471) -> 0.92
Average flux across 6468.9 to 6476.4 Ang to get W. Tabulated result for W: 0.598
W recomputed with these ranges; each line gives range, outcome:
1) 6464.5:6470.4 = 0.58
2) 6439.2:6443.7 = 0.561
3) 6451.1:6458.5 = 0.594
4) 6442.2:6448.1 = 0.574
